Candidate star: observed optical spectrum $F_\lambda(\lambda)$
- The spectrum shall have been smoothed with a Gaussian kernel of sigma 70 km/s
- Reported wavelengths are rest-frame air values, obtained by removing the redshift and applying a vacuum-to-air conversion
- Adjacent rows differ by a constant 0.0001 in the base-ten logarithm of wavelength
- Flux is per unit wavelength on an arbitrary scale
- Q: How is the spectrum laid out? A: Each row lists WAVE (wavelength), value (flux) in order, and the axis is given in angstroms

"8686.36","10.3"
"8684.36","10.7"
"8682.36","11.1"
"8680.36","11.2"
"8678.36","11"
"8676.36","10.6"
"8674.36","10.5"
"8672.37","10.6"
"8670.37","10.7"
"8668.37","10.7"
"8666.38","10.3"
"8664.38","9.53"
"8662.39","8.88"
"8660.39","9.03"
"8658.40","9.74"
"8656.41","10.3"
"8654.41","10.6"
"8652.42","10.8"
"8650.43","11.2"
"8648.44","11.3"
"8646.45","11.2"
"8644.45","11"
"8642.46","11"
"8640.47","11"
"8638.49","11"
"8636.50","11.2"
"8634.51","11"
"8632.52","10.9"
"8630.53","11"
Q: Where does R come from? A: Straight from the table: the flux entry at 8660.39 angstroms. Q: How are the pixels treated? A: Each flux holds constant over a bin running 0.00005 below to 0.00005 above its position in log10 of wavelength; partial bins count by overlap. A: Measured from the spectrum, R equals 9.03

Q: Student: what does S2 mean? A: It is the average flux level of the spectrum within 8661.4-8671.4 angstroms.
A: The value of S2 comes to 10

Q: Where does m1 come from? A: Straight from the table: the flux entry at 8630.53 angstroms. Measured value 11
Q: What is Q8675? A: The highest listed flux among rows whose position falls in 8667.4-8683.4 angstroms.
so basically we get 11.2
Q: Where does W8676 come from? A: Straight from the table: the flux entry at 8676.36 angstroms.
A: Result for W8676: 10.6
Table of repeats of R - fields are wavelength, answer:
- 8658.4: 9.74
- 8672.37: 10.6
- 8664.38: 9.53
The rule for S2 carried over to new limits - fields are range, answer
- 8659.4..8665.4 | 9.14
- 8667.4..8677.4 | 10.6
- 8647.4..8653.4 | 11.1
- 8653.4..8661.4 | 9.91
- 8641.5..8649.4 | 11.1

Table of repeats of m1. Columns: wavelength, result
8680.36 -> 11.2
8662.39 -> 8.88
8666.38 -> 10.3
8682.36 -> 11.1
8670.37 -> 10.7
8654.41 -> 10.6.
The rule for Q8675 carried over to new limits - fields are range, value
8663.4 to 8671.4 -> 10.7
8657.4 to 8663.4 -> 9.74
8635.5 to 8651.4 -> 11.3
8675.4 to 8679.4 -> 11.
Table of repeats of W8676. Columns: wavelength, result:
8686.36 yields 10.3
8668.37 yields 10.7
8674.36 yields 10.5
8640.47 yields 11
